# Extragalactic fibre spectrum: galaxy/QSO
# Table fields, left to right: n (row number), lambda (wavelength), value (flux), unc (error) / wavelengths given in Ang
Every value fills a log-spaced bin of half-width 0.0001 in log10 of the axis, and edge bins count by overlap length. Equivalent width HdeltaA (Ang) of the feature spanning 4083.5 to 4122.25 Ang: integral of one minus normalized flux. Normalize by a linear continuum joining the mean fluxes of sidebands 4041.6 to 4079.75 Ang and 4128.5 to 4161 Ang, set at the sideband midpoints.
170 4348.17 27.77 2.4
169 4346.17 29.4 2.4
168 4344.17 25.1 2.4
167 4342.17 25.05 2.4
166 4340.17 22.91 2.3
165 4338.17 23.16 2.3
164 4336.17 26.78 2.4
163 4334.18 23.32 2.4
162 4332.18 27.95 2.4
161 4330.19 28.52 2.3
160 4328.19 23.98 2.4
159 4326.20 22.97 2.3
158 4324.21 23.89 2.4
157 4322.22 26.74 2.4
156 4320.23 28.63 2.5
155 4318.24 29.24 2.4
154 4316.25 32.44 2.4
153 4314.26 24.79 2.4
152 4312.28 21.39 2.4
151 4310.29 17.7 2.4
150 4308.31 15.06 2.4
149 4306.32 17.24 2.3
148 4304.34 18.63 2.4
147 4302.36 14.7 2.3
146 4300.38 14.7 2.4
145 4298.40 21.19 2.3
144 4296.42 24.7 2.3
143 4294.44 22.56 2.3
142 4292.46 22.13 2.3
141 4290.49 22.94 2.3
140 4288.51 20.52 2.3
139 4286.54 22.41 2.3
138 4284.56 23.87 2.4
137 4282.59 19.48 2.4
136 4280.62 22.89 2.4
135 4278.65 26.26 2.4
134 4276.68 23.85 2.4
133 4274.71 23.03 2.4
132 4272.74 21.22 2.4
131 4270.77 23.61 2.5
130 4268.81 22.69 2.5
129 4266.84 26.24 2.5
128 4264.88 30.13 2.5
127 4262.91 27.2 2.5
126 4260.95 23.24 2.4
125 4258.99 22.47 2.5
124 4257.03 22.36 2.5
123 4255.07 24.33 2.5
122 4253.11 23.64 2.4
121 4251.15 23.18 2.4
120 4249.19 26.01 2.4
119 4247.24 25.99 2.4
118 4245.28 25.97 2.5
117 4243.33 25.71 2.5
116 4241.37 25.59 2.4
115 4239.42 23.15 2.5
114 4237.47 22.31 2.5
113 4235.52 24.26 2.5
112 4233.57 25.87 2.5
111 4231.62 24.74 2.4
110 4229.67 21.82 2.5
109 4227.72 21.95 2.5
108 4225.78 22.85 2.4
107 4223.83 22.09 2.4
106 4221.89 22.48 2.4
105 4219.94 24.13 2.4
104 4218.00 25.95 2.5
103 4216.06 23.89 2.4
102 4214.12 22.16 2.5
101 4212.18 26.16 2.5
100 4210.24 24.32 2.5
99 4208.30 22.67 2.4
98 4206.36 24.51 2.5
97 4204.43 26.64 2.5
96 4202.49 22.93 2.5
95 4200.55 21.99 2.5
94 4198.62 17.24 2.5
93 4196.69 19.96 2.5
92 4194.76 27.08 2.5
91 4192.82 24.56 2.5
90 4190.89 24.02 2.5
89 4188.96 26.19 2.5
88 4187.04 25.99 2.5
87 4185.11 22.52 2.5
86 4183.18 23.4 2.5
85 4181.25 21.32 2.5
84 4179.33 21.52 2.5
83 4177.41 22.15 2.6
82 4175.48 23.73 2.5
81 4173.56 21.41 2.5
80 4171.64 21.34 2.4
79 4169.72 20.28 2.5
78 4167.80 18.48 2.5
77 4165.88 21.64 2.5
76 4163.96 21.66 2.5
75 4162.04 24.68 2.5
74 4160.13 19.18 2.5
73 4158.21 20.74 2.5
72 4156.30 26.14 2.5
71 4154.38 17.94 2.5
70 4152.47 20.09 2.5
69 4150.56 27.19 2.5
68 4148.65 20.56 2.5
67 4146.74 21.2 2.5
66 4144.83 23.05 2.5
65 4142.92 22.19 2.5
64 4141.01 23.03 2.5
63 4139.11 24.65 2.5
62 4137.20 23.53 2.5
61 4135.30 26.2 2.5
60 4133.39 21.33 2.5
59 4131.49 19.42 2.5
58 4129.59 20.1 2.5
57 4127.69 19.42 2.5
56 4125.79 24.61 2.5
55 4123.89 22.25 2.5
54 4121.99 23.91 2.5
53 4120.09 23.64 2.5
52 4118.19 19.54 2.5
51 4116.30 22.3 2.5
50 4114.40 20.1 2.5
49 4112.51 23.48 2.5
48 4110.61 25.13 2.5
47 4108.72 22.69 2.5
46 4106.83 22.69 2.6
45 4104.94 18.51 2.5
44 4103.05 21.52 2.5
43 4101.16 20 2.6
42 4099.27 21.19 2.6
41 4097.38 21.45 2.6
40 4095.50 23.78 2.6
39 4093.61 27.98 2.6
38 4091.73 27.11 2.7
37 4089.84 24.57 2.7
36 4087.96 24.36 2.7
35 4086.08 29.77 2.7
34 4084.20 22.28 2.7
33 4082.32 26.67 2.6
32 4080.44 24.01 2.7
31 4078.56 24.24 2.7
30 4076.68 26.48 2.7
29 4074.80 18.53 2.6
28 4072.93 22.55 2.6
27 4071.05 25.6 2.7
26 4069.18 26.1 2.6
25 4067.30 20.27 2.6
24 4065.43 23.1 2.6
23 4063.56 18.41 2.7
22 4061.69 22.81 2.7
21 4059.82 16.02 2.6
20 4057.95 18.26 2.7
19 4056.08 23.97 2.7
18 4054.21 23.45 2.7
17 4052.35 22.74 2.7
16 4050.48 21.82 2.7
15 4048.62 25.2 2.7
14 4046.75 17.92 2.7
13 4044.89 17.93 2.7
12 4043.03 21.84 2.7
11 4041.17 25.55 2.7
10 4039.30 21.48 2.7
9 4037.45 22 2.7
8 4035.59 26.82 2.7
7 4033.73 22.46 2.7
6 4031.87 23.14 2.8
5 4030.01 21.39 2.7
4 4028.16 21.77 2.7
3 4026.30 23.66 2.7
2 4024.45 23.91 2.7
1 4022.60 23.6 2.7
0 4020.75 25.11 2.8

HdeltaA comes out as -1.9 Ang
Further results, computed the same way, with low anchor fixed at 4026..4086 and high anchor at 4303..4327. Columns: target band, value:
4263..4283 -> -1.04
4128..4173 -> 1.69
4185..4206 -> -0.71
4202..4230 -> -0.97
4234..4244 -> -0.57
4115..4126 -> 0.09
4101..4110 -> 0.53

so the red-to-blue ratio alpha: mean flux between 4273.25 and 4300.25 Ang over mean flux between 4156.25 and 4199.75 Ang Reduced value 1.0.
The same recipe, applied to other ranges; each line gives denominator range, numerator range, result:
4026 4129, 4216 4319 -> 1.02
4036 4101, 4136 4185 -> 0.96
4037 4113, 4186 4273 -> 1.06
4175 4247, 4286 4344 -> 0.97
